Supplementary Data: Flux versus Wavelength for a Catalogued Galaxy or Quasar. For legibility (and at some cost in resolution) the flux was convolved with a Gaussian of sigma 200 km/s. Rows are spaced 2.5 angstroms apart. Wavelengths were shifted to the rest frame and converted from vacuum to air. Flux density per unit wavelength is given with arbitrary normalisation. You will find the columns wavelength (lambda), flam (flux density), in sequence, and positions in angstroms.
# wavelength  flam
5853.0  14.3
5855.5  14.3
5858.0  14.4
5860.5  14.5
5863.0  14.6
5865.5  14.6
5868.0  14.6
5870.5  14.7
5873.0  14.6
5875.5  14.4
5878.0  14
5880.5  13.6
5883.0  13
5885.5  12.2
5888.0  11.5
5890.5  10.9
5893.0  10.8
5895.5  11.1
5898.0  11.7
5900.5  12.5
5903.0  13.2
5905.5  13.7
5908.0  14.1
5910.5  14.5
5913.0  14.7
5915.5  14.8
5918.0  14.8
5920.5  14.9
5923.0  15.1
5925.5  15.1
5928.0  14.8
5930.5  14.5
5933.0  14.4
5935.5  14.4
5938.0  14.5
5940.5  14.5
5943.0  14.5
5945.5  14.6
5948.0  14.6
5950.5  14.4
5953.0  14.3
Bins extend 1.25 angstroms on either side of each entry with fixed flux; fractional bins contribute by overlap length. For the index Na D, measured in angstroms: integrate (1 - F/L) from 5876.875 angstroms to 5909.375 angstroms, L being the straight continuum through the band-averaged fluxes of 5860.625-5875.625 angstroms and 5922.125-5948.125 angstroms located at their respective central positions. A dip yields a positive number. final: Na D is 4.7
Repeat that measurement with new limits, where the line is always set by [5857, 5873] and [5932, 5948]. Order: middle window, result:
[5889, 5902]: 2.77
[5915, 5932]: -0.40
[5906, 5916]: 0.06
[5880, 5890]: 1.50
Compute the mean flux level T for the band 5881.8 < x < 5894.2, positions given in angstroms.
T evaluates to 11.7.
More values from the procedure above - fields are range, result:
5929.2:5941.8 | 14.5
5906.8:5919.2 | 14.6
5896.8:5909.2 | 13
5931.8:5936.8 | 14.4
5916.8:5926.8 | 15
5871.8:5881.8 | 14.1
